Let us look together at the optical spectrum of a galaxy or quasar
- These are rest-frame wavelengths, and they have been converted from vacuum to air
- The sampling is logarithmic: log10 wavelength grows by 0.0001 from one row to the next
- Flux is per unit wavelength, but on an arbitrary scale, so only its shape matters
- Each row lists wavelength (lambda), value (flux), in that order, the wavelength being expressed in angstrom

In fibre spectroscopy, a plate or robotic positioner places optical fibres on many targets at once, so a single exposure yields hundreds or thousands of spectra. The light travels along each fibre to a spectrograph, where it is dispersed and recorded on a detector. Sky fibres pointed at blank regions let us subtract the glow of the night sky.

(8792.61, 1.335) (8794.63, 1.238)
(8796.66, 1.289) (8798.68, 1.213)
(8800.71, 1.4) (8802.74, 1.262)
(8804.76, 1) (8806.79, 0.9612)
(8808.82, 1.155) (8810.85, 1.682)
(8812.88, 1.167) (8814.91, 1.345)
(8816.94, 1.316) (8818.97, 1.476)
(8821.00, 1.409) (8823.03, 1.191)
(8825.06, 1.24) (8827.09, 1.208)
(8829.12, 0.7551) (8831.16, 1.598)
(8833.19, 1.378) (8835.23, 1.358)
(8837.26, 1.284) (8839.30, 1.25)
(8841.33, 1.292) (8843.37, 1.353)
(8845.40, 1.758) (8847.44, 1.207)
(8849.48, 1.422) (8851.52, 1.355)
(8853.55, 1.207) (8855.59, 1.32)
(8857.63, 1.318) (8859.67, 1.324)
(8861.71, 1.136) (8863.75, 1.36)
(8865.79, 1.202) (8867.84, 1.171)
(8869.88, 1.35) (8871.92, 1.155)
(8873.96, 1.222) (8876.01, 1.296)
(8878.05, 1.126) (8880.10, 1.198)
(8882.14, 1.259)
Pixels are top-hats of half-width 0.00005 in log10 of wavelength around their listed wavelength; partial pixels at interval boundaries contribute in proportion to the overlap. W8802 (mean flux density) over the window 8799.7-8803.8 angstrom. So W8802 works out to 1.33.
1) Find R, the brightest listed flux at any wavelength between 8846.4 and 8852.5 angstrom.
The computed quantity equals 1.422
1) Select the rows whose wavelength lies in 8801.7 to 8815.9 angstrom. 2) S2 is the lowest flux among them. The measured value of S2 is 0.9612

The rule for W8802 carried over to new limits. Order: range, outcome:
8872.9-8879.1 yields 1.21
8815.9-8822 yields 1.4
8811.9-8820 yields 1.33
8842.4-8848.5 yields 1.44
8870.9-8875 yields 1.19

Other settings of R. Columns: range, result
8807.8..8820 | 1.682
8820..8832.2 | 1.598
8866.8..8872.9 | 1.35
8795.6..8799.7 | 1.289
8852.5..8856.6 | 1.32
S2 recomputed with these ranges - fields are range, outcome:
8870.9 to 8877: 1.155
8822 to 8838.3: 0.7551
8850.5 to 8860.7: 1.207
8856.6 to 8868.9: 1.136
